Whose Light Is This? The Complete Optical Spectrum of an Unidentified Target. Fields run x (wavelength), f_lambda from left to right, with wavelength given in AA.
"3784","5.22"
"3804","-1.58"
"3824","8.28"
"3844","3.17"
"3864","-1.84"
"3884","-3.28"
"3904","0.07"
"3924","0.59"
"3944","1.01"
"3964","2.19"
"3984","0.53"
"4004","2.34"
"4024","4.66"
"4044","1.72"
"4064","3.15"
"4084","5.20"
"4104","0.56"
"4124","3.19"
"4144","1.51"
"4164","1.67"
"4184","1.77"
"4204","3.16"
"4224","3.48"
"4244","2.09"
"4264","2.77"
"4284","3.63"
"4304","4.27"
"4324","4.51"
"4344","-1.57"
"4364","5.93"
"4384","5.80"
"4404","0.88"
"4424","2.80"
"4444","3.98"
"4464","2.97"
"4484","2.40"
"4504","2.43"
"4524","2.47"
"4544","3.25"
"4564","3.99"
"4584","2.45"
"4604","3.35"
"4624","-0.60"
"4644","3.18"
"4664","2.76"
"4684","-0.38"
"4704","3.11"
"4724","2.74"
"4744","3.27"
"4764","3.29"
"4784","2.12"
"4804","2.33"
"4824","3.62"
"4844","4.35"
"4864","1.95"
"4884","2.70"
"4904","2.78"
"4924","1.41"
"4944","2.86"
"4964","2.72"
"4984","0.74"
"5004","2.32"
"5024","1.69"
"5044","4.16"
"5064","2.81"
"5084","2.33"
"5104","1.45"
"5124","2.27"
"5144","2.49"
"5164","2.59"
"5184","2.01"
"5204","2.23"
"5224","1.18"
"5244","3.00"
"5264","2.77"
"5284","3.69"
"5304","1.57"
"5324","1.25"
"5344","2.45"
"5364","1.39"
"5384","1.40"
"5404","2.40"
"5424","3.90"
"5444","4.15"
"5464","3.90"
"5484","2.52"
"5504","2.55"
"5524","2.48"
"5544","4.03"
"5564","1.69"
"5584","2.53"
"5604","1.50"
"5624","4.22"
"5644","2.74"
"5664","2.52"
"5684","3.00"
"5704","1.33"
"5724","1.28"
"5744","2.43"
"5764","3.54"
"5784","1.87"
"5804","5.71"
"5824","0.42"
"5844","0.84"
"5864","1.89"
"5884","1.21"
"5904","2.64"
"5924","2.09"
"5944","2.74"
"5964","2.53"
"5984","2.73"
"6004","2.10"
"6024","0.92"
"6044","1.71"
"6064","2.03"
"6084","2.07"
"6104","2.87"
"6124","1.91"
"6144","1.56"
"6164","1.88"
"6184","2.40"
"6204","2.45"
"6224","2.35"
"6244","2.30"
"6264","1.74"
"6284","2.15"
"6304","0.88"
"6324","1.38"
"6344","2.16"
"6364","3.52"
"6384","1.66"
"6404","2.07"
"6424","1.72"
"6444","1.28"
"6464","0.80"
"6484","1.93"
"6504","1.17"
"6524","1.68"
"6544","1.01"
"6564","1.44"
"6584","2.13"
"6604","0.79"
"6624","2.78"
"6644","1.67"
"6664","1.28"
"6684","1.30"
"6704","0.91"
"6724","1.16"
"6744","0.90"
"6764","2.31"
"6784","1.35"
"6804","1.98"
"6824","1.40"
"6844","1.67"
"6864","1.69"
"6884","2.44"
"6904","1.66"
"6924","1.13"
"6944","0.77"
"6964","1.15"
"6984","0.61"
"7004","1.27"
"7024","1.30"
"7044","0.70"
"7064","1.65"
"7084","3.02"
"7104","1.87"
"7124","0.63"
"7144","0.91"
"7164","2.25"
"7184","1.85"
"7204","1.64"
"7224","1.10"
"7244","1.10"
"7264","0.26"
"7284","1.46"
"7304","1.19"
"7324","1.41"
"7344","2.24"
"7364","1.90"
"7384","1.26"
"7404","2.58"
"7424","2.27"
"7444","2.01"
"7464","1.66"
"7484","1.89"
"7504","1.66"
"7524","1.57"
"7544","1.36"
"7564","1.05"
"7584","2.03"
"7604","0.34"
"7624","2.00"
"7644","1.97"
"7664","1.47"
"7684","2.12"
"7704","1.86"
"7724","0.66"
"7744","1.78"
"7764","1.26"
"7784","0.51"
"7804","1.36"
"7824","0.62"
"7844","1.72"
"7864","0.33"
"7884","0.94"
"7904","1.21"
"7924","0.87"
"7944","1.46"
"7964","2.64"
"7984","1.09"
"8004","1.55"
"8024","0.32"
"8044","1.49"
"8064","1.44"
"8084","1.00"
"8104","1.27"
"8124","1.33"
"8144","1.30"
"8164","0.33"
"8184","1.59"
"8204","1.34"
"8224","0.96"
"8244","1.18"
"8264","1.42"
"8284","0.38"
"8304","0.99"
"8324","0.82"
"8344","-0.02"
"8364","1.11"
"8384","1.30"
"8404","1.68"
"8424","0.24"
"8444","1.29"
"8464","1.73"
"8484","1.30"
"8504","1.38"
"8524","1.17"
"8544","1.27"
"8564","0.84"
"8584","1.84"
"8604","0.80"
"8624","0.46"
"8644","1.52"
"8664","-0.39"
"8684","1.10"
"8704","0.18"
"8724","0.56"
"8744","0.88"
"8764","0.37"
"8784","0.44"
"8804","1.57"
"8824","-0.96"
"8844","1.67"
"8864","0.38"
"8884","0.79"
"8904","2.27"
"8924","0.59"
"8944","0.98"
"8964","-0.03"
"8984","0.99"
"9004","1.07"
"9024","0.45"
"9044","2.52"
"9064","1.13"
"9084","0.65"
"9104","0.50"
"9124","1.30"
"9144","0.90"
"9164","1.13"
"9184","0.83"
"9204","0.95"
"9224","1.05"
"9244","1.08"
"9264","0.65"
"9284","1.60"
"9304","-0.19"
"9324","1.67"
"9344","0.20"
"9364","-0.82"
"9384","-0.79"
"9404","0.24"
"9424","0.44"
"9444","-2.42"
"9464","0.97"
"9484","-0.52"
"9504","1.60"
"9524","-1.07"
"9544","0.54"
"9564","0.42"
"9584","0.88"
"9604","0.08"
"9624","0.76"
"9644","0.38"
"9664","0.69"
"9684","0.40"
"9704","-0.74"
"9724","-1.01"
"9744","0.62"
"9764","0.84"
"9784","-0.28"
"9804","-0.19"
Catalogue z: 0.079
